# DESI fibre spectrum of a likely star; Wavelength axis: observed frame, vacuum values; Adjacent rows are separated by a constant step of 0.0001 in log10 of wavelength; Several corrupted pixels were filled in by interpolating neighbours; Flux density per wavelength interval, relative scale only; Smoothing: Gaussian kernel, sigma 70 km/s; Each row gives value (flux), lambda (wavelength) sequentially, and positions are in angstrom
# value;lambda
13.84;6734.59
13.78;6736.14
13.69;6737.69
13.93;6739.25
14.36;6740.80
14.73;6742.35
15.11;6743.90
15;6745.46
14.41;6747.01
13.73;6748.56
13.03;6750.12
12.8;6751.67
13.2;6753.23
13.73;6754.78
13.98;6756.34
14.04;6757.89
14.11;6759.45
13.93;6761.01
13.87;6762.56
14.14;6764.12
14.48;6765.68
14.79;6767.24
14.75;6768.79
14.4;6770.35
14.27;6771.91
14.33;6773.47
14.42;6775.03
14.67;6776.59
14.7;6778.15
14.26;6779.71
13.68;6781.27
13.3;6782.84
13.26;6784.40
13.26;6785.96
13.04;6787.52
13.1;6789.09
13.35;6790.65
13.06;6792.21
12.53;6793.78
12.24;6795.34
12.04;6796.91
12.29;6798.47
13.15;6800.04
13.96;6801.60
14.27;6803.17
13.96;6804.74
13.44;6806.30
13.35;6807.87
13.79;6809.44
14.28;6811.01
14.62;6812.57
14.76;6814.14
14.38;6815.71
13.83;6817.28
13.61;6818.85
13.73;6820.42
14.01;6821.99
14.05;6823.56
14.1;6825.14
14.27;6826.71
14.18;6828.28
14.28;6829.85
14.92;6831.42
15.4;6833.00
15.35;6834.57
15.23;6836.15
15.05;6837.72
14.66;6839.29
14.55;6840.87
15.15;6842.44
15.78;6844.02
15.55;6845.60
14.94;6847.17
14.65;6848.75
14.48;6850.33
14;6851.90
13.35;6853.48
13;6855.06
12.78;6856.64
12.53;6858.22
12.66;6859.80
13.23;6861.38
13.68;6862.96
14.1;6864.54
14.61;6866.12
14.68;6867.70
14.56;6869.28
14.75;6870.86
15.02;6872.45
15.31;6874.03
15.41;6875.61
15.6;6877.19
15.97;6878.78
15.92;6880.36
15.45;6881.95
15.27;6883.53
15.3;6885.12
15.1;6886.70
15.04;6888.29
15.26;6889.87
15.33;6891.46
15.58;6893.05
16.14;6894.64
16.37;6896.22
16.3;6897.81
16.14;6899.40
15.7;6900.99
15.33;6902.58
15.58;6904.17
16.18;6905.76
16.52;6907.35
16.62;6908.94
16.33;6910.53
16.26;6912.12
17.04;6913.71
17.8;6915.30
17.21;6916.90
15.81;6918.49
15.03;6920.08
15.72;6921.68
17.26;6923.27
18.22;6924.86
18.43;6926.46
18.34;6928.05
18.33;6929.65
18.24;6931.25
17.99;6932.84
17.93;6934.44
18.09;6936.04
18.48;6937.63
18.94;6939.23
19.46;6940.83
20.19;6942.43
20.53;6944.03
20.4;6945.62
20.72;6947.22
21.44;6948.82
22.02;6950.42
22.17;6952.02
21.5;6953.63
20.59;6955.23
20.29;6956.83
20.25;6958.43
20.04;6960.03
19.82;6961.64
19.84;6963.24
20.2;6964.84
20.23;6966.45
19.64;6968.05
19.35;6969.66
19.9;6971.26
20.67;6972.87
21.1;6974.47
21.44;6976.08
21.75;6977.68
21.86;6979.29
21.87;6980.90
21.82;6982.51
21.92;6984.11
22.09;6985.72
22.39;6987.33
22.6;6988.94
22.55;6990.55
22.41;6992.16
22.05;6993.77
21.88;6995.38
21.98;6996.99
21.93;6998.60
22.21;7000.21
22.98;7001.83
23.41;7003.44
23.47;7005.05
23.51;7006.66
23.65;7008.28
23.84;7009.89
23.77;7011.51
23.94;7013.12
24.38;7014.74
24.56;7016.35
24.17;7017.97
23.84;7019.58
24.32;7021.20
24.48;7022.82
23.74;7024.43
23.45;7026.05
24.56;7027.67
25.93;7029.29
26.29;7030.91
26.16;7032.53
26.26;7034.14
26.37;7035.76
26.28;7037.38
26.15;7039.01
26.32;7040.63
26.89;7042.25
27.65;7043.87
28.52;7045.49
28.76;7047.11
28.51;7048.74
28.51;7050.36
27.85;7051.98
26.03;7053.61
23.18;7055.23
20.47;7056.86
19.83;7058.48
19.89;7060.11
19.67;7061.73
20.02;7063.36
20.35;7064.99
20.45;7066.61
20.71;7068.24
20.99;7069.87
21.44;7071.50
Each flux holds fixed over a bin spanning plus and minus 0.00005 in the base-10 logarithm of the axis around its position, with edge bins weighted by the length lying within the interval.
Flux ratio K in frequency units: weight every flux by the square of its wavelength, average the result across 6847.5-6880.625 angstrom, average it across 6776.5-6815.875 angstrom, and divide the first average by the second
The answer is 1.08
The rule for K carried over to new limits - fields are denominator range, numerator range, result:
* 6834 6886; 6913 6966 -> 1.33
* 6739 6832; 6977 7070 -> 1.83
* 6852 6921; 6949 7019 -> 1.48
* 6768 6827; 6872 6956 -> 1.30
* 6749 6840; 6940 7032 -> 1.68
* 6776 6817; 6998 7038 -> 1.91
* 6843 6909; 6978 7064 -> 1.67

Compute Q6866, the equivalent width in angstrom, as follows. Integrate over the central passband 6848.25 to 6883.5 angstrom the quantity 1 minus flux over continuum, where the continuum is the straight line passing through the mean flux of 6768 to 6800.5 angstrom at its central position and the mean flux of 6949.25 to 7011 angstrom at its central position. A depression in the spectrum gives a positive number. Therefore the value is 5.3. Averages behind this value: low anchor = 13.5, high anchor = 21.6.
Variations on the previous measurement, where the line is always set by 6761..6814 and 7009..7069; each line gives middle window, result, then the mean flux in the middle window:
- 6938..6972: 0.9 angstrom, 20.3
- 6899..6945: 5.0 angstrom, 17.4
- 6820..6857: 3.3 angstrom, 14.5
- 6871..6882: 1.3 angstrom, 15.5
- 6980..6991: 0.0 angstrom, 22.2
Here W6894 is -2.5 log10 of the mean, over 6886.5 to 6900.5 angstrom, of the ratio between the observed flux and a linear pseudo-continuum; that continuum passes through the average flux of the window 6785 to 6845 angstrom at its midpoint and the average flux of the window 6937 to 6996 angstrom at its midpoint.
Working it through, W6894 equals 0.12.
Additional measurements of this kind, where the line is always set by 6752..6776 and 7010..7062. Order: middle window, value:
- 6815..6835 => 0.16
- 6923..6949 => 0.11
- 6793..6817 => 0.17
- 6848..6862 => 0.31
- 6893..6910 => 0.22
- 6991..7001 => 0.06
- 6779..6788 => 0.11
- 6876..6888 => 0.21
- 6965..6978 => 0.10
